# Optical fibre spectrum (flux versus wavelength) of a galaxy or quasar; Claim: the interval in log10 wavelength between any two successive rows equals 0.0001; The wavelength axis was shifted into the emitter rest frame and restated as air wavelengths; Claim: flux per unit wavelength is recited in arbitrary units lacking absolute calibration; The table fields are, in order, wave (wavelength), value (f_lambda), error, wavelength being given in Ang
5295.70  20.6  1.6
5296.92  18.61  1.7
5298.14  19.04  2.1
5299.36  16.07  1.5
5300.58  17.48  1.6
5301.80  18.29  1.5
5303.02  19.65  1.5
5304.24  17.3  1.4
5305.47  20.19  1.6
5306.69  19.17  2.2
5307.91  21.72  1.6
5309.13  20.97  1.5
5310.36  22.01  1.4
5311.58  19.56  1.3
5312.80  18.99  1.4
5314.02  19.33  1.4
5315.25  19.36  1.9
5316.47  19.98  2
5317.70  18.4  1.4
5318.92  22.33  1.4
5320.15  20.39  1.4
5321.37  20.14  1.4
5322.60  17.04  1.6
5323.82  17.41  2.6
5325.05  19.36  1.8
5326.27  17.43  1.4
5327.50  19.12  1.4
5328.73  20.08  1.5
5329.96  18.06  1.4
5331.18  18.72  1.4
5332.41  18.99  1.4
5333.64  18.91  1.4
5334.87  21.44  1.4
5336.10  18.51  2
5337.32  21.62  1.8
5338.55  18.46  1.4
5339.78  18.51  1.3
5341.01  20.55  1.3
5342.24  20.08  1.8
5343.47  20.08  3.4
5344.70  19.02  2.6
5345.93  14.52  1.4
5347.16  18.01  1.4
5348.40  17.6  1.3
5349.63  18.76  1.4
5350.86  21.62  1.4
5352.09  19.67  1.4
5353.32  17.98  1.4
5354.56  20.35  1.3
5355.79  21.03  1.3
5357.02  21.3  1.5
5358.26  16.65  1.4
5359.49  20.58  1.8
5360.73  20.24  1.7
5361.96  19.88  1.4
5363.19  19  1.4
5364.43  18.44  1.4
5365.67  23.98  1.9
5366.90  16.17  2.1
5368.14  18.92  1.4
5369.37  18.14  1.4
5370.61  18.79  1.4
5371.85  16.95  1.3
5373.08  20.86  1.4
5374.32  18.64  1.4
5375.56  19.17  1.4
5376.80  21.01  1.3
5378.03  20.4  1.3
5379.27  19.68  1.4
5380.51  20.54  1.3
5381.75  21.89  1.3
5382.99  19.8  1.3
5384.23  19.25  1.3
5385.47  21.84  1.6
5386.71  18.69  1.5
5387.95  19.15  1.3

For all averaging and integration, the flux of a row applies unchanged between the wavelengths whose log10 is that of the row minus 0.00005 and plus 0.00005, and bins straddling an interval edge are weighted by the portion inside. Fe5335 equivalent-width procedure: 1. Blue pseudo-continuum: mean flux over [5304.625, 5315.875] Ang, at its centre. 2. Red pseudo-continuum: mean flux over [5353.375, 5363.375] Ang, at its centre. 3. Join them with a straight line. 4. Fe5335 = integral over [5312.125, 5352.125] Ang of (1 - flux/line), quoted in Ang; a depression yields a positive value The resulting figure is 1.6 Ang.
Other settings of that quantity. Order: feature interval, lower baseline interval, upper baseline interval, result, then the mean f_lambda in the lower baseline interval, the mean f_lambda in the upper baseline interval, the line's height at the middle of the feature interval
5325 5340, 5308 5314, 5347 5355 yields 0.4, 20.4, 19.2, 19.7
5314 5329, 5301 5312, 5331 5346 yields 0.3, 19.8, 19.4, 19.6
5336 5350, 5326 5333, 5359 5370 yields 0.2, 18.8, 19.5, 19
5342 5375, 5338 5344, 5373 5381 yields 1.0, 19.5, 20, 19.8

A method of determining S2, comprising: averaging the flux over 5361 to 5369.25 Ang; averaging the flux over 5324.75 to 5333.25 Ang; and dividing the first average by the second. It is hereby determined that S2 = 1.03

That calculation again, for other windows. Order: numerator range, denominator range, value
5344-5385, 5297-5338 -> 1.00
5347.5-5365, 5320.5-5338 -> 1.02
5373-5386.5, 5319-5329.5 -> 1.06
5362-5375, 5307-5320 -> 0.94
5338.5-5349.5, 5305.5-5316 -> 0.92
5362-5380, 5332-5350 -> 1.02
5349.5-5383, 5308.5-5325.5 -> 1.00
